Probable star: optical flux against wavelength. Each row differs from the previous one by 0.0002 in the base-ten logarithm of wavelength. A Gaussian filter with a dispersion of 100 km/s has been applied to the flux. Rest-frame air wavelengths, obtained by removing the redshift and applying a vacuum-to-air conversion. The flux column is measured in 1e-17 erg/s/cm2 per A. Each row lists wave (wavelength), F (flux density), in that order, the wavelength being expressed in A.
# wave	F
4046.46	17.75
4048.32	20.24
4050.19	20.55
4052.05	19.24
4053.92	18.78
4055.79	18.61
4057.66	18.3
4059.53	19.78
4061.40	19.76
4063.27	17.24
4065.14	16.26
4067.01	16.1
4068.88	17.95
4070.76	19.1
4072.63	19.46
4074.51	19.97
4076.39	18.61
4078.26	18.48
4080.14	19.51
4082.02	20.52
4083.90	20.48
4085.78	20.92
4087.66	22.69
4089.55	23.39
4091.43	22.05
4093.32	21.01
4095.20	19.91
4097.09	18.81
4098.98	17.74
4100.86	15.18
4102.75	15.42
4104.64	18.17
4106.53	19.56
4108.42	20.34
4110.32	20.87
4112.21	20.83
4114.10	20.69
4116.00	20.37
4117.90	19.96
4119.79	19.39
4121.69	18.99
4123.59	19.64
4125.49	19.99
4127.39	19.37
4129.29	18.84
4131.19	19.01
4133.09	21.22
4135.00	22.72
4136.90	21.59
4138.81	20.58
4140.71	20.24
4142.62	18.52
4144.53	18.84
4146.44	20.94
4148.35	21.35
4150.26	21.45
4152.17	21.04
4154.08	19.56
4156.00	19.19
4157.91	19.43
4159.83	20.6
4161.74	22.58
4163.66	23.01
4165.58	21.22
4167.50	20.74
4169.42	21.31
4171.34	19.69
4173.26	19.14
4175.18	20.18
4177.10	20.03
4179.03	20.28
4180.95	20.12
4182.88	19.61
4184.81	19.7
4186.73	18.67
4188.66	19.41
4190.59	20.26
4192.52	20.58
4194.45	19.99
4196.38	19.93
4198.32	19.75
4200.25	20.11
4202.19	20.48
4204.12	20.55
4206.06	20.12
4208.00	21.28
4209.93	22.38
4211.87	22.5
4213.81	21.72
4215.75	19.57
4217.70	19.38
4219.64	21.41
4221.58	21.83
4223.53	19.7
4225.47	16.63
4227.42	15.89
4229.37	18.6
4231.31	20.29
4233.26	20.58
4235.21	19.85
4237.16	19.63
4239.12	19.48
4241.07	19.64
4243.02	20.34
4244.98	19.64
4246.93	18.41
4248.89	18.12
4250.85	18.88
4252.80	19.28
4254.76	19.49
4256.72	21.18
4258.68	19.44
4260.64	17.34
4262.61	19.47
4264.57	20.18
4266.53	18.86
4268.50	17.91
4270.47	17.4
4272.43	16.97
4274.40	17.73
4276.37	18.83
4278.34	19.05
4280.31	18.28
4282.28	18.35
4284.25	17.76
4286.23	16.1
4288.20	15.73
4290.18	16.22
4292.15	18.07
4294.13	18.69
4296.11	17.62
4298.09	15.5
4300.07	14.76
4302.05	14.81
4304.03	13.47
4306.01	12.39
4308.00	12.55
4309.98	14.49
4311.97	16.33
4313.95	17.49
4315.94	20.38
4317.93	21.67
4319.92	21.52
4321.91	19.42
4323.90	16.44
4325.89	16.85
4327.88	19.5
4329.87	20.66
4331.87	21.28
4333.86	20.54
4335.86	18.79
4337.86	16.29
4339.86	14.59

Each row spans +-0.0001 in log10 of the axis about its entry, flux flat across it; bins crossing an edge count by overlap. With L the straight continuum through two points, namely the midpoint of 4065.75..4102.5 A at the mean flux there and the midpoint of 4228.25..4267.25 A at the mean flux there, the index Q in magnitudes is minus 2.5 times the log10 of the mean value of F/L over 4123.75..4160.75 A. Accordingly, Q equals -0.04 mag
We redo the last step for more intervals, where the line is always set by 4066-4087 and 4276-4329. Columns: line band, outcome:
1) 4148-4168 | -0.14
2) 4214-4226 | -0.12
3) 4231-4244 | -0.13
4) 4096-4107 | 0.09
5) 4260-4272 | -0.06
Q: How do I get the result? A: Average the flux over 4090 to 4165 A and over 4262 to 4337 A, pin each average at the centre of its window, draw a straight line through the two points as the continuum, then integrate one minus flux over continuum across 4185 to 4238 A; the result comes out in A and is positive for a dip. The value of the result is -3.28 A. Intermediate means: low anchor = 20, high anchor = 17.7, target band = 20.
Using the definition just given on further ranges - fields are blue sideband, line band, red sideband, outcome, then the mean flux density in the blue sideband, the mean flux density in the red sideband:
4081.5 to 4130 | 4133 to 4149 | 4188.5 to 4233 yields -0.6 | 19.8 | 20.1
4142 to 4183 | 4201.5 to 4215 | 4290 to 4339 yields -1.2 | 20.4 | 17.4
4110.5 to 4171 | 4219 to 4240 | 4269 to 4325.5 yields -1.0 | 20.4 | 17.1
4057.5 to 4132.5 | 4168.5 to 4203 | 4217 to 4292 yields -1.7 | 19.4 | 18.8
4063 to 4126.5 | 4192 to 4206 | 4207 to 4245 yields -0.2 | 19.4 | 20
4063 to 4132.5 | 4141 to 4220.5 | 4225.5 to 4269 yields -4.7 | 19.4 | 19.2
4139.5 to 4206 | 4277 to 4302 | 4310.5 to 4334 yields 3.0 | 20.2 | 19.2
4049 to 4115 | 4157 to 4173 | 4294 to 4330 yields -2.2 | 19.3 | 17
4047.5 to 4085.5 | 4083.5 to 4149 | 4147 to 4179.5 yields -0.5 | 19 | 20.6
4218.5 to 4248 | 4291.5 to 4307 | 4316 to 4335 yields 3.2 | 19.5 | 19.8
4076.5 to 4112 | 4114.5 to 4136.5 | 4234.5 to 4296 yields -0.6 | 19.7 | 18.6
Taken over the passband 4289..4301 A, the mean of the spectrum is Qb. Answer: 16.8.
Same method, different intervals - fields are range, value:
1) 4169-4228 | 20.1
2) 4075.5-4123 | 19.8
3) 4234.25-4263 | 19.3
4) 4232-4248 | 19.7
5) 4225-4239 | 18.9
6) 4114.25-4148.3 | 20.1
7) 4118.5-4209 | 20.2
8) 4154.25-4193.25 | 20.3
